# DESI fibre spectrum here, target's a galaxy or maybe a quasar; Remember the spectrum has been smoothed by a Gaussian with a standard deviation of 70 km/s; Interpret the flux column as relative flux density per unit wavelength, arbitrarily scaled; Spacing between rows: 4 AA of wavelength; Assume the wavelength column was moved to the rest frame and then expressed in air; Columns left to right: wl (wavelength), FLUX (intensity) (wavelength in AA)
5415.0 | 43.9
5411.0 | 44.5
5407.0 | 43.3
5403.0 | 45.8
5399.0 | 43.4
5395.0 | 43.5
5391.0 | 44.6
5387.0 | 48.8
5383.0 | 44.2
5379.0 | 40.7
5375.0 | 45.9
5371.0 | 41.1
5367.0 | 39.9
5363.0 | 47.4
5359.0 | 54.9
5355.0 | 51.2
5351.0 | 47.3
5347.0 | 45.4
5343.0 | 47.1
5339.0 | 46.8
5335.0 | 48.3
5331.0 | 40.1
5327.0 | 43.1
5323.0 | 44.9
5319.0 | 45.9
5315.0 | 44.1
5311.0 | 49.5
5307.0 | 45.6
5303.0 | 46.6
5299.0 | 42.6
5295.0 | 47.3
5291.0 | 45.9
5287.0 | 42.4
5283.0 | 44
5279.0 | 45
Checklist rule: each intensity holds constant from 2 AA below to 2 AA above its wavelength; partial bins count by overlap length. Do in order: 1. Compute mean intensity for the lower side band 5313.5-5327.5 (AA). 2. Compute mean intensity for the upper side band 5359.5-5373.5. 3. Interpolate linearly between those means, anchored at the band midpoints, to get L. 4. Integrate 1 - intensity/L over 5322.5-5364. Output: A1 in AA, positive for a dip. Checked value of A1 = -2.42 AA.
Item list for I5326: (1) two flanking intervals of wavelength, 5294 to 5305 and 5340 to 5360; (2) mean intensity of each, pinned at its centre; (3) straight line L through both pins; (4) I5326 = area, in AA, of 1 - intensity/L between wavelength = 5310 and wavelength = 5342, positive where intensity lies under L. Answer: 1.3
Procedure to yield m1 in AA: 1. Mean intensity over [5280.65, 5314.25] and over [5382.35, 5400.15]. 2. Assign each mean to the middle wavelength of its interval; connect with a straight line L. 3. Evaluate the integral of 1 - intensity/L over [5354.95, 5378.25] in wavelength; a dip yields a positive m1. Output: -0.5 AA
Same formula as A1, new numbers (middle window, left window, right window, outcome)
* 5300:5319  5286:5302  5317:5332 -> -0.83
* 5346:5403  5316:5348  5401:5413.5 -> -1.03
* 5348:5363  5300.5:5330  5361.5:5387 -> -2.08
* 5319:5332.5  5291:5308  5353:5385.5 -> 0.70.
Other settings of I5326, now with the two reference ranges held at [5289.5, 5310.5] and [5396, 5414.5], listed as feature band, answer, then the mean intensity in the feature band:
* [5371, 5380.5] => 0.36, 43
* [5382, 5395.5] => -0.34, 45.6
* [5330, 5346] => -0.23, 45.9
